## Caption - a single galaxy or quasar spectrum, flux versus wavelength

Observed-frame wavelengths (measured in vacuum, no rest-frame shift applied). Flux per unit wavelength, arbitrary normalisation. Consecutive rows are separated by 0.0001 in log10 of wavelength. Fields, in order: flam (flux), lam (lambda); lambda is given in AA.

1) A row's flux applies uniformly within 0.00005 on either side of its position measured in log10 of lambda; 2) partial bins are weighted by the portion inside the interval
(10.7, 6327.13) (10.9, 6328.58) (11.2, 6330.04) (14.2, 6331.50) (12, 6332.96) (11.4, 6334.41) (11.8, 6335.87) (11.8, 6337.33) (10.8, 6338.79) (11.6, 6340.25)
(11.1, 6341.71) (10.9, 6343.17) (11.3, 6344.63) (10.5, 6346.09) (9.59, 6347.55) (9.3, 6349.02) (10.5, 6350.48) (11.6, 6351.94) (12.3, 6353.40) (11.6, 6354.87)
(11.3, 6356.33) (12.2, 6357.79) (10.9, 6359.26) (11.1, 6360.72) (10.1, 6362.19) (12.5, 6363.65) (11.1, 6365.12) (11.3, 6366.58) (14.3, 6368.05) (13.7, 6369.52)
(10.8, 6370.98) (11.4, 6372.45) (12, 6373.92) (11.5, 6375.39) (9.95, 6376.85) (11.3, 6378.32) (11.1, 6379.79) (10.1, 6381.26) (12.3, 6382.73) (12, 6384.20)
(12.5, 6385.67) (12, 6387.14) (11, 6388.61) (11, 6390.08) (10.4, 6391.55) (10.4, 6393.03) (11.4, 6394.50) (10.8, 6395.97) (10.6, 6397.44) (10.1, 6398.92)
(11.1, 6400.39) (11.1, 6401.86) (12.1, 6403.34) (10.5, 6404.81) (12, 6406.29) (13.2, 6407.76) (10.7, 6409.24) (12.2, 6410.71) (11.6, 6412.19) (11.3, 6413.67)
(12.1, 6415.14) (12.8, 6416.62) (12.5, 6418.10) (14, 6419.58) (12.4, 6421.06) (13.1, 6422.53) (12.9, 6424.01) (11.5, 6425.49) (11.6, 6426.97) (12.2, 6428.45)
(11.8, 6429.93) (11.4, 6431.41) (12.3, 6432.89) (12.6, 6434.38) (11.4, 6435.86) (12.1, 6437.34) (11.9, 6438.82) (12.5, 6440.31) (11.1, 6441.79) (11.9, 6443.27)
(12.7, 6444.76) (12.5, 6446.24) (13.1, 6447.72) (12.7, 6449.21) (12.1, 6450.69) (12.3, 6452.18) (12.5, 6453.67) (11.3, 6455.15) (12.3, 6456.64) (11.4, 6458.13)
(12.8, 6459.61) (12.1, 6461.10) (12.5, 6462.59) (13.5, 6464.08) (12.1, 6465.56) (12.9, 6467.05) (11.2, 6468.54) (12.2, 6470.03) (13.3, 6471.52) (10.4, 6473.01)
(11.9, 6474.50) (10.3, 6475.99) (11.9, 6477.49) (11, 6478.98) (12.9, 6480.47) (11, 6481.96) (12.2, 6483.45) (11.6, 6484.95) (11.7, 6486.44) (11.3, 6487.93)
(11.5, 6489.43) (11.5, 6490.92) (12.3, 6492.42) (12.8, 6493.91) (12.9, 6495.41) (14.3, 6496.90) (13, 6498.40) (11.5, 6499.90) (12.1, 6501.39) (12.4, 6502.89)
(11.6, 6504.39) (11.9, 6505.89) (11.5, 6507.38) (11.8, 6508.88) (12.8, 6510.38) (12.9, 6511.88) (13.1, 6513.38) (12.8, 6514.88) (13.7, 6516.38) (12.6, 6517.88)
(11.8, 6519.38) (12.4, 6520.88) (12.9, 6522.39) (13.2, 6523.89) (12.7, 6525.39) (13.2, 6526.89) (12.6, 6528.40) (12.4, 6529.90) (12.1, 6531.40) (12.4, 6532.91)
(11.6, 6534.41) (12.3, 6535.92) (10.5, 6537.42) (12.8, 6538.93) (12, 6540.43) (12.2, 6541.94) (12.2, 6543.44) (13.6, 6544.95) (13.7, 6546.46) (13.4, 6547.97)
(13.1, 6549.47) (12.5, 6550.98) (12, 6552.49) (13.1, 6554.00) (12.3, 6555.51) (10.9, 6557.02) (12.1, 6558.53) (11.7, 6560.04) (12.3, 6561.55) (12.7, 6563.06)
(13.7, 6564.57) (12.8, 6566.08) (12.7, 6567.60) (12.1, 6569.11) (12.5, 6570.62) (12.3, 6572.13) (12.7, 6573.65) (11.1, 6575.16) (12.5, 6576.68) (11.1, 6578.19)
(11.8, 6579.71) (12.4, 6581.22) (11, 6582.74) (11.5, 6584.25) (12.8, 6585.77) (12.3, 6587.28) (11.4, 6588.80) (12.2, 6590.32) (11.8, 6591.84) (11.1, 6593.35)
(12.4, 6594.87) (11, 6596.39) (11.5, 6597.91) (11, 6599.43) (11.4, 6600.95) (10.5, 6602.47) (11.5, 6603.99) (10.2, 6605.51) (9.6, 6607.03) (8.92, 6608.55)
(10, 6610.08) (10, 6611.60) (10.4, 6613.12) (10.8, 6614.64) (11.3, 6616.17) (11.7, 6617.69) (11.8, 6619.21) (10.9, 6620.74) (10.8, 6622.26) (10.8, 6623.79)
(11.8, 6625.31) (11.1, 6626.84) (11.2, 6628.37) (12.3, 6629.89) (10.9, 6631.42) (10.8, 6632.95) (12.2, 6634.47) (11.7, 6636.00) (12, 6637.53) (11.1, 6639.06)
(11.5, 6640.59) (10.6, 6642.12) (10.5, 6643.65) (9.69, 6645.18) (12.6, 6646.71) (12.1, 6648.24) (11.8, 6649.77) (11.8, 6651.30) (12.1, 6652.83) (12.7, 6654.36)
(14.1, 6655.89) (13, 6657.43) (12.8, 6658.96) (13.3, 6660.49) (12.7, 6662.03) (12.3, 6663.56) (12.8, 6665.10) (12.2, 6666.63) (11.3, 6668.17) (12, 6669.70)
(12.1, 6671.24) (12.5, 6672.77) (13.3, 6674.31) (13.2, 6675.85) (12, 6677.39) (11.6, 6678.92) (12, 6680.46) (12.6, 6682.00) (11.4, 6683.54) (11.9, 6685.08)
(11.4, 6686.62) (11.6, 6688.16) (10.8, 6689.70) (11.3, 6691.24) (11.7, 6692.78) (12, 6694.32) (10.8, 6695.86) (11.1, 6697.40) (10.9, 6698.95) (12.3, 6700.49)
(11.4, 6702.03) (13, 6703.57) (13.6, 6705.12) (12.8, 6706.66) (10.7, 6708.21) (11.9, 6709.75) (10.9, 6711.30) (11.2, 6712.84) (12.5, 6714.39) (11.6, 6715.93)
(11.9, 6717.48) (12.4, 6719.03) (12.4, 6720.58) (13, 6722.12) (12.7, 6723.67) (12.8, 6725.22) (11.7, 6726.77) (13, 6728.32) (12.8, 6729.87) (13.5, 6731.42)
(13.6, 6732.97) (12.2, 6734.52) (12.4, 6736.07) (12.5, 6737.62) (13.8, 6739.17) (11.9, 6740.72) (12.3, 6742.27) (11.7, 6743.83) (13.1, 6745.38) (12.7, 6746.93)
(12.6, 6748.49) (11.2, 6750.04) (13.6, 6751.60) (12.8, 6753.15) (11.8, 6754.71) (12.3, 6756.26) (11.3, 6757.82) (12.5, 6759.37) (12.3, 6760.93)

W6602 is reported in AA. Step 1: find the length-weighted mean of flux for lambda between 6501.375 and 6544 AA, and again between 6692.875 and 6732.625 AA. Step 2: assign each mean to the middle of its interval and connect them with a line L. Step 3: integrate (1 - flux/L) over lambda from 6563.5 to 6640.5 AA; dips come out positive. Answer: 5.0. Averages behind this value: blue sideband 12.4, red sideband 12.1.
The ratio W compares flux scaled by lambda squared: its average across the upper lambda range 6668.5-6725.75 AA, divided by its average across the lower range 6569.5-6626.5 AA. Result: 1.09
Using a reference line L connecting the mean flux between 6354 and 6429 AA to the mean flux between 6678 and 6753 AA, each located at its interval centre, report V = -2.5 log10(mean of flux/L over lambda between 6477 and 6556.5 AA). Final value -0.05 mag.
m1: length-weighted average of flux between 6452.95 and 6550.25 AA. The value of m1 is 12.3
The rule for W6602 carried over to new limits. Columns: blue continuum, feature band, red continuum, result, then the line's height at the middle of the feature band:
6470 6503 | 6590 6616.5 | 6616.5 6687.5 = 2.40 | 11.9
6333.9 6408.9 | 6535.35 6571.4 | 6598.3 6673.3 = -3.25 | 11.4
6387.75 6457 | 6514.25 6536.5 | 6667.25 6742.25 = -1.17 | 12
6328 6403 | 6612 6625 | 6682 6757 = 0.95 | 11.9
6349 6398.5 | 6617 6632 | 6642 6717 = 0.68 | 11.9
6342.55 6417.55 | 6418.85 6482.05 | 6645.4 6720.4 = -3.36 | 11.5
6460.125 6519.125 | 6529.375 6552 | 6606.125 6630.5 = -1.57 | 11.6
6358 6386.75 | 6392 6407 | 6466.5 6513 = 0.89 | 11.7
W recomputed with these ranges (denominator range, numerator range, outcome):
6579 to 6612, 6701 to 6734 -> 1.14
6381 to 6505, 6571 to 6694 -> 1.03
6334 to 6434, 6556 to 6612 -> 1.07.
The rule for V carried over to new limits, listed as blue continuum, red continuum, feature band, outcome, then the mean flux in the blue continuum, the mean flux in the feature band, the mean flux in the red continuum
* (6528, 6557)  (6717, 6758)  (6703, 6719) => 0.05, 12.4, 12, 12.5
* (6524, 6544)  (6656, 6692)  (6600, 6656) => 0.10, 12.3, 11.2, 12.2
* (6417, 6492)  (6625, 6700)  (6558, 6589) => -0.02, 12.1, 12.2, 11.9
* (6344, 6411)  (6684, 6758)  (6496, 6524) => -0.08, 11.3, 12.5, 12.2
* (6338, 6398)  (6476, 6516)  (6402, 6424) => -0.05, 11.3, 12.2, 12.1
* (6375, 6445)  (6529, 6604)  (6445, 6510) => -0.02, 11.7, 12.1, 12.1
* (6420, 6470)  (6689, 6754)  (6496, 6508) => -0.01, 12.2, 12.3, 12.2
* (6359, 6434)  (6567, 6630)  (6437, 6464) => -0.06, 11.7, 12.2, 11.4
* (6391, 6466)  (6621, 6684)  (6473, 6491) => 0.04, 12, 11.5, 11.9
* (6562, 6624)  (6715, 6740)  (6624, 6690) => 0.01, 11.5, 11.9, 12.6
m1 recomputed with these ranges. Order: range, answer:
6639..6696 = 12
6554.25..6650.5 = 11.5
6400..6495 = 12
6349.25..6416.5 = 11.4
